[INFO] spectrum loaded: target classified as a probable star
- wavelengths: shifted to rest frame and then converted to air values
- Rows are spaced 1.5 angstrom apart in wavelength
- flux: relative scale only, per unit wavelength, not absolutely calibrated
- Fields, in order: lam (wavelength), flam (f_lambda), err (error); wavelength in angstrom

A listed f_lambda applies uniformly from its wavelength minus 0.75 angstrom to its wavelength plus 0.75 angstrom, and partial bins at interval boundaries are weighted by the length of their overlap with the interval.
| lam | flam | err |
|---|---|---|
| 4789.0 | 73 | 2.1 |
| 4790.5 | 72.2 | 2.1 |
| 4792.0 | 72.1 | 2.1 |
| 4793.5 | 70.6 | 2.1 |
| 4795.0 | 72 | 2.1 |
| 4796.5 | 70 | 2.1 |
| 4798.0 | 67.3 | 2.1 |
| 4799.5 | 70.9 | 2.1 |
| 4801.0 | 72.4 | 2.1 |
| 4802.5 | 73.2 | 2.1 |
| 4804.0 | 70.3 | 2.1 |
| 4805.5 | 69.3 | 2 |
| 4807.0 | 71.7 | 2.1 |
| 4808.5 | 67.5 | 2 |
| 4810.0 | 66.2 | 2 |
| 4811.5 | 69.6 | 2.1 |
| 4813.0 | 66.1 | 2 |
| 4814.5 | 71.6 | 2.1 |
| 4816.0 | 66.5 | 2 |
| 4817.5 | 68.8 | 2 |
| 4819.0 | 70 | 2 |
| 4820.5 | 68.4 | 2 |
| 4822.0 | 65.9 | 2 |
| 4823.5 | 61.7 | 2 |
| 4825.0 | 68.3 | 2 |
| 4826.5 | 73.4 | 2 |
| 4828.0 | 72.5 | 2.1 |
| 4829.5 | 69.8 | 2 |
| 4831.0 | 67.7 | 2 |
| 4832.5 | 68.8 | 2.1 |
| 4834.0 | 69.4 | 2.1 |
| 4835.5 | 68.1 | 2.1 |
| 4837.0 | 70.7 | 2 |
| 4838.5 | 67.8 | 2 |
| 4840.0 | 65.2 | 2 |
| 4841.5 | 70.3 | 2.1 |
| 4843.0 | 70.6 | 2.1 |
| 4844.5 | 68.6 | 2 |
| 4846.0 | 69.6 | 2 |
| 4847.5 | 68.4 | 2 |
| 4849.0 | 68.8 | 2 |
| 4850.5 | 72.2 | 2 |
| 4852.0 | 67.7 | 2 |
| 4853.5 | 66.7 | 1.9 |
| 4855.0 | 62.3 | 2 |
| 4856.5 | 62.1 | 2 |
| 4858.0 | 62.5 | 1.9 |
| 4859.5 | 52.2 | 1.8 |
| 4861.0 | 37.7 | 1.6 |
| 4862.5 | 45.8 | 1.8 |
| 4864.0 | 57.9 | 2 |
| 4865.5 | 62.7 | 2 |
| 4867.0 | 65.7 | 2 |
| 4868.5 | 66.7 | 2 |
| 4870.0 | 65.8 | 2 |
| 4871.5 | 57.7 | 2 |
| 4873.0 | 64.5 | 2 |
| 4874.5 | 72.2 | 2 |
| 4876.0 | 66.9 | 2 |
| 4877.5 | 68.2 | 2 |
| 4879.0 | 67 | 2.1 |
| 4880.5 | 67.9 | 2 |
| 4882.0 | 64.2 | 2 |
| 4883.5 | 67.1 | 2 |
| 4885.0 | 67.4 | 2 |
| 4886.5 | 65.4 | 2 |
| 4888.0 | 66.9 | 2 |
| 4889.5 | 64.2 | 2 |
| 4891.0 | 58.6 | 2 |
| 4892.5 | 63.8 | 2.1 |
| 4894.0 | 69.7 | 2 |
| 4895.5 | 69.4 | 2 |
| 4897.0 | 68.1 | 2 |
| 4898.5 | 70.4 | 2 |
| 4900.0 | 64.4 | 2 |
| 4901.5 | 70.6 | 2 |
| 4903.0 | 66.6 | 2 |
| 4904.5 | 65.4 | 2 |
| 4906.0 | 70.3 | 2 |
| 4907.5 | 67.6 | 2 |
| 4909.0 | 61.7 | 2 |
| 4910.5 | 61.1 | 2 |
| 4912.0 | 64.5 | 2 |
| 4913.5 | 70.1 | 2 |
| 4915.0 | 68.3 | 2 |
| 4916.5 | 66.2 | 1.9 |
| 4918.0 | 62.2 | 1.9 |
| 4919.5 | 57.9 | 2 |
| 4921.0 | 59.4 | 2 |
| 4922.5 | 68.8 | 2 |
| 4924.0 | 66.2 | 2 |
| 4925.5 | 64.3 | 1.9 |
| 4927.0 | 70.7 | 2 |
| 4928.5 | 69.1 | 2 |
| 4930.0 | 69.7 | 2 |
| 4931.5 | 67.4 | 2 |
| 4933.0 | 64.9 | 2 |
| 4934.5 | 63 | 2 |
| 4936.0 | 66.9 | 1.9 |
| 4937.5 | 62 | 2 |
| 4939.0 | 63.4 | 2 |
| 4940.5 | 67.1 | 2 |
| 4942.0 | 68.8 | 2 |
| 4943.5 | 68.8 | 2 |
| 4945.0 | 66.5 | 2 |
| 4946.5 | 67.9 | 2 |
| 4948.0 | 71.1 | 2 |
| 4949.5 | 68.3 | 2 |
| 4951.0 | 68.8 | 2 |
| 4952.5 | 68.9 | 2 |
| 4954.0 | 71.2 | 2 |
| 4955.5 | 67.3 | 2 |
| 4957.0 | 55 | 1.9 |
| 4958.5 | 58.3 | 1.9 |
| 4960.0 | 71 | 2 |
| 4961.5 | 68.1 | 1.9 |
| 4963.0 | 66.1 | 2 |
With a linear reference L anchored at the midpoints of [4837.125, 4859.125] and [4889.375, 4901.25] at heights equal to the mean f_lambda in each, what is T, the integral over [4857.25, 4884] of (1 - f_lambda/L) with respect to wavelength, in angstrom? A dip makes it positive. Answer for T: 2.0 angstrom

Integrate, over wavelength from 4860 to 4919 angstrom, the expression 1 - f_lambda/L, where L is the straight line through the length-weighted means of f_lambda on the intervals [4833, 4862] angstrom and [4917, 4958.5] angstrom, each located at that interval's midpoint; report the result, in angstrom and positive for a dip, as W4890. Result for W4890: 0.90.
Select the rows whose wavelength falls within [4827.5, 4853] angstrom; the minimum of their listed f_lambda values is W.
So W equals 65.2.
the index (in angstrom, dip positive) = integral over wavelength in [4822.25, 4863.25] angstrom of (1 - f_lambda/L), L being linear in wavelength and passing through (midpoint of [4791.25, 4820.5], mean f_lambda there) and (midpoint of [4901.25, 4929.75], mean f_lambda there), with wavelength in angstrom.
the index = 1.8 angstrom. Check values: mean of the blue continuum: 69.8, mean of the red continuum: 65.8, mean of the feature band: 65.5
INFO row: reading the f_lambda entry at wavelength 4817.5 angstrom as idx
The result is 68.8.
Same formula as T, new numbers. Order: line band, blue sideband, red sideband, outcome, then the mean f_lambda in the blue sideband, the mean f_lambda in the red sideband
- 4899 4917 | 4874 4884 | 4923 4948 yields 0.2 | 67.5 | 66.8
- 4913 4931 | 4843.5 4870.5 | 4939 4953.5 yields 0.2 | 62.5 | 68.3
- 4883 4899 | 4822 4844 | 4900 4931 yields 0.1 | 68.8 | 66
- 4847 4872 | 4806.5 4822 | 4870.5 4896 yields 2.1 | 68.5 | 65.9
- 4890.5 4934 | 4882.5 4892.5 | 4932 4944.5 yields -0.6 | 64.8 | 65.7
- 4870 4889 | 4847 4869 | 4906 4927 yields -1.1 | 61.2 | 64.9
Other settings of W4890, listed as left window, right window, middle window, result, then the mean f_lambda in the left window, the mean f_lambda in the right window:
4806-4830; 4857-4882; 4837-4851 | -0.9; 68.6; 61.4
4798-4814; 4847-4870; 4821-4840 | -0.8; 69.6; 61.4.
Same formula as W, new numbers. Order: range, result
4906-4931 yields 57.9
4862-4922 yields 45.8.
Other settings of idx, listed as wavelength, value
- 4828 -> 72.5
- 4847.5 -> 68.4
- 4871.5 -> 57.7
